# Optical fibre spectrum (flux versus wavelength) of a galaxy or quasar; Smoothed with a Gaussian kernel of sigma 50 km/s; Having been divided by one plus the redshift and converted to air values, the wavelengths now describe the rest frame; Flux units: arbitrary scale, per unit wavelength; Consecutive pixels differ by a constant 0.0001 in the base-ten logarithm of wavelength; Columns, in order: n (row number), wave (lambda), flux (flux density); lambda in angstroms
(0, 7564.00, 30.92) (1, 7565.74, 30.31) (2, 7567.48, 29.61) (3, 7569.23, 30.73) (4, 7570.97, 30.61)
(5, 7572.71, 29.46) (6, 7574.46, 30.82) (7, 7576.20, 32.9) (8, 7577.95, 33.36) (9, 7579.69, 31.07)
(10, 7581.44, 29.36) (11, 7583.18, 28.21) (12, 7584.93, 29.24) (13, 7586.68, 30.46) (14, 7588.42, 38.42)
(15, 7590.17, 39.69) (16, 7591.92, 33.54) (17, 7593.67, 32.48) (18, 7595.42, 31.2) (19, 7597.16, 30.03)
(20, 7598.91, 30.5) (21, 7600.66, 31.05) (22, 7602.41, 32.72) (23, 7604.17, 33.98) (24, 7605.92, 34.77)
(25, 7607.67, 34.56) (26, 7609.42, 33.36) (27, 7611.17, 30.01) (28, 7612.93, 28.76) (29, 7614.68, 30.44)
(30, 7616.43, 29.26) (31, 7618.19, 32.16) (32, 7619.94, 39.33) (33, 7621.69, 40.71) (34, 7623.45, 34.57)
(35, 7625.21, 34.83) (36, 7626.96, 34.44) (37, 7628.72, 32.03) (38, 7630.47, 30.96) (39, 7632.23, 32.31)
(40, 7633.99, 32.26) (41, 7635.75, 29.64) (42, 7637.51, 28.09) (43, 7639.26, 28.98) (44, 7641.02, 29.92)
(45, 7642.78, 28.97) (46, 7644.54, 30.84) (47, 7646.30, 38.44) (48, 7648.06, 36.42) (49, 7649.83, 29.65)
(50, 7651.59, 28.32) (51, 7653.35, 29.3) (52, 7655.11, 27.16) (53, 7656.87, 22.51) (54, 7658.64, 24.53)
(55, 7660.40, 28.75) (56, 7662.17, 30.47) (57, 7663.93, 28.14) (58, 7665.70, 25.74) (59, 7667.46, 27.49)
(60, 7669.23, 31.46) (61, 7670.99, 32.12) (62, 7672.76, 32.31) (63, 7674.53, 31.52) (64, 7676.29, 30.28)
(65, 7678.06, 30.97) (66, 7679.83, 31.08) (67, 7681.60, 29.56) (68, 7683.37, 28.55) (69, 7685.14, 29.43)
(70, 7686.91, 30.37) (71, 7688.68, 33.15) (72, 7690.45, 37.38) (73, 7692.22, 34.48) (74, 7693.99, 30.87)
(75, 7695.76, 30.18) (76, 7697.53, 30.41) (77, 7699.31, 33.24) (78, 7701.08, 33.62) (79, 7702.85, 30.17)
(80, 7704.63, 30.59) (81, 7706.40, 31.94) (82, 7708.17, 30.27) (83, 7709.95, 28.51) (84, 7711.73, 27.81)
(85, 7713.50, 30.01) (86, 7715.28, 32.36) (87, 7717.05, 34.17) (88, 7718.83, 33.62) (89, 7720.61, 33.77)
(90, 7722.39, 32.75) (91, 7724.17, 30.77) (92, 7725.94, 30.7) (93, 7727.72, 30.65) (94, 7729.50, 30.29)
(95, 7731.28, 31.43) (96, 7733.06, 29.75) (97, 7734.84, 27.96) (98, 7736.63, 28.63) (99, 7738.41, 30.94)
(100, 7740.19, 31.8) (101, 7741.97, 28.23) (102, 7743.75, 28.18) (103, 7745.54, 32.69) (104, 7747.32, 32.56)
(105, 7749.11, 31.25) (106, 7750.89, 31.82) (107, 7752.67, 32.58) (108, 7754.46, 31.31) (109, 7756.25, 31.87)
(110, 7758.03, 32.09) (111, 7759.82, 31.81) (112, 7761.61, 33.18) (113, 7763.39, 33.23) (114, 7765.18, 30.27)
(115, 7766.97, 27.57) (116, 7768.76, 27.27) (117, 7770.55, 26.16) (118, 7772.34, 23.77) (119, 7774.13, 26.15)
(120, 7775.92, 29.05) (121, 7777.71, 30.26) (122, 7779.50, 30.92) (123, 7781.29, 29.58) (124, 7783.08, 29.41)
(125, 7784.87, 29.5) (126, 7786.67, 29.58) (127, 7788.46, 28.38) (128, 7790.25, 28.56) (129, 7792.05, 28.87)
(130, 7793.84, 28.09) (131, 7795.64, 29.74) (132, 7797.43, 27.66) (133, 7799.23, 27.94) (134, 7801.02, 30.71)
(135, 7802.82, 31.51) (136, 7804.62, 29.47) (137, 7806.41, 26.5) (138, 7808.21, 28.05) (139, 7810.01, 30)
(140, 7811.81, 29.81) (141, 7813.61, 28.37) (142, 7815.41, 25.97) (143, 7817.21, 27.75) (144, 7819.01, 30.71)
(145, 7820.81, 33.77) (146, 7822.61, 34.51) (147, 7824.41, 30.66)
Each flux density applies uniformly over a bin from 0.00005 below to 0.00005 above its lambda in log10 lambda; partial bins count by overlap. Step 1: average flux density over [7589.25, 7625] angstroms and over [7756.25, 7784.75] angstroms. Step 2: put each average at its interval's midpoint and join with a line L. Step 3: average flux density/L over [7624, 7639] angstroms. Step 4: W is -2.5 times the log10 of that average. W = 0.03 mag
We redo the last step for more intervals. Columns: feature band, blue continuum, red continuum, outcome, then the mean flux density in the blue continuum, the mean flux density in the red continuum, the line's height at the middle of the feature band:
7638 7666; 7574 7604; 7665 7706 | 0.077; 32.1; 31.1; 31.5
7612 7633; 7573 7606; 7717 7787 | -0.050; 32.2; 30.4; 31.8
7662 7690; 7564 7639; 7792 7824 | 0.032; 32.2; 29.4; 31.2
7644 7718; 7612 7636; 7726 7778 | 0.040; 33.1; 30.1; 31.7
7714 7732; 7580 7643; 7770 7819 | -0.068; 32.3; 28.6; 30.1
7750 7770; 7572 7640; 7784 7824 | -0.038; 32.3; 29.4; 30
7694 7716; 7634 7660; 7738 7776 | -0.031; 29.6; 30.2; 29.9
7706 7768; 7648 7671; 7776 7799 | -0.080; 28.3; 29.2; 28.8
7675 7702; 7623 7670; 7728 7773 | -0.047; 30.2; 30.3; 30.2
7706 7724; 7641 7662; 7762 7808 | -0.080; 29.6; 28.8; 29.2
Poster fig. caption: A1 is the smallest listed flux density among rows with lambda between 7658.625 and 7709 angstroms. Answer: 24.53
